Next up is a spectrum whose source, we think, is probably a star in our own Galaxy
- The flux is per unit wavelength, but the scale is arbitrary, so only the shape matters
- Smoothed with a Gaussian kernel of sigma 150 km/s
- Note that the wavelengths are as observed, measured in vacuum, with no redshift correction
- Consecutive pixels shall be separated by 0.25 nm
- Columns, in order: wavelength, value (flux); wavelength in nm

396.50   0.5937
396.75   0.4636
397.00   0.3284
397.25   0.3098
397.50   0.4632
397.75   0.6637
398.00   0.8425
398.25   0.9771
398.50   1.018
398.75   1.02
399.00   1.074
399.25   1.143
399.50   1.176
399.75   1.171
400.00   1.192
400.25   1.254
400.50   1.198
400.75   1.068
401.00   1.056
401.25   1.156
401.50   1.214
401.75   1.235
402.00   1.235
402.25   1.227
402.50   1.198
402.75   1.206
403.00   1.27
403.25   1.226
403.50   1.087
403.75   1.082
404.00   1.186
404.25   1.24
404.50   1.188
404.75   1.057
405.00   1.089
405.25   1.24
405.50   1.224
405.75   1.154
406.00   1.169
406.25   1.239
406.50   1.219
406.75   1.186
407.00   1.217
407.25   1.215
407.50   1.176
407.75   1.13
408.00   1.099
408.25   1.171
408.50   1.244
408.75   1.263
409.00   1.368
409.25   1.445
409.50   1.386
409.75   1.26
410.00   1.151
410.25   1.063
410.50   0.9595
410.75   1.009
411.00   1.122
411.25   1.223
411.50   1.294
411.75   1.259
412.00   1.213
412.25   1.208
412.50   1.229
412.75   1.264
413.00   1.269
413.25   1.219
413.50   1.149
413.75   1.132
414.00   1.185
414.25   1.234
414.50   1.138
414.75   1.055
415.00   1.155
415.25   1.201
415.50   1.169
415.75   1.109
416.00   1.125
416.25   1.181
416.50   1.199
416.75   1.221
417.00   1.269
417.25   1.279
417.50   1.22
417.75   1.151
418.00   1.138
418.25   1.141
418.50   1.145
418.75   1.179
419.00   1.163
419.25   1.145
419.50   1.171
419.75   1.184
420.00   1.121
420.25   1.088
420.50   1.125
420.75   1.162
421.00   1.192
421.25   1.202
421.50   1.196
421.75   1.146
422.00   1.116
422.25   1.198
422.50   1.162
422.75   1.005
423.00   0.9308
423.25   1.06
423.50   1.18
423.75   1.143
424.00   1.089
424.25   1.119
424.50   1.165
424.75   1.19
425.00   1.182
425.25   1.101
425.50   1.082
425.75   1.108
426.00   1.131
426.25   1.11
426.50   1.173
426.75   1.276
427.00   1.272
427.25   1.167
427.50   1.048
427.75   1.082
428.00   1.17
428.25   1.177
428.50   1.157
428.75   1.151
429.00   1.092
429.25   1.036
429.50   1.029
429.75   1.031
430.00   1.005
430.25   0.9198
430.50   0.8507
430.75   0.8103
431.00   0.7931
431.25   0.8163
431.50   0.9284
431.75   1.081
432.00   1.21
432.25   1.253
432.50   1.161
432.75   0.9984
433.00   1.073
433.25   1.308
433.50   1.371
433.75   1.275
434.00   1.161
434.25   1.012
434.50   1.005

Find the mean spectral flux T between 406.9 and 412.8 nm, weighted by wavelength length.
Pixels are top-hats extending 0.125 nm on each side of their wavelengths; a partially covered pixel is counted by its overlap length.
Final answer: 1.21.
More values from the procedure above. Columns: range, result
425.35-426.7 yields 1.13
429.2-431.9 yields 0.936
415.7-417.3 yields 1.2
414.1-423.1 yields 1.16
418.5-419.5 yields 1.16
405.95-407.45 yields 1.21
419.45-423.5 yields 1.13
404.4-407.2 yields 1.18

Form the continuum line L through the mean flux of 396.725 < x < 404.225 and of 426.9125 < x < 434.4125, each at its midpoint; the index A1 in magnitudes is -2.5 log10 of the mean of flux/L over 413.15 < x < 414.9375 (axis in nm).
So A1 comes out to -0.10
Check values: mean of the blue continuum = 1.04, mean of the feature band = 1.16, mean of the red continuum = 1.08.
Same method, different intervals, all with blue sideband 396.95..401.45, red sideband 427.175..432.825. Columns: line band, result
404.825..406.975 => -0.21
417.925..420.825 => -0.13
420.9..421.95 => -0.16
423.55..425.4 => -0.11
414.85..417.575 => -0.18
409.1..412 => -0.20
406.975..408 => -0.19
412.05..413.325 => -0.23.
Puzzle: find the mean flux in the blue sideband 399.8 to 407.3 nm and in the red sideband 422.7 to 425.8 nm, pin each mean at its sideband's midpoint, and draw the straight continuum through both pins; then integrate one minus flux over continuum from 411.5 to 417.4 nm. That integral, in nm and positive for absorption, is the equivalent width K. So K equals -0.27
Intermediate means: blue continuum 1.18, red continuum 1.11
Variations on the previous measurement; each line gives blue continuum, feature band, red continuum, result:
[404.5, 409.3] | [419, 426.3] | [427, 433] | -0.24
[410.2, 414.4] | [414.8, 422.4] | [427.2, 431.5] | -0.34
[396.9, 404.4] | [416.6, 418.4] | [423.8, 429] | -0.14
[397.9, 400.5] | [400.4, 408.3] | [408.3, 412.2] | -0.18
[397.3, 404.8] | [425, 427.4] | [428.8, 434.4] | -0.21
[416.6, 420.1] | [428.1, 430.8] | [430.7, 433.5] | 0.13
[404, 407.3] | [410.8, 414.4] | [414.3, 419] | -0.10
